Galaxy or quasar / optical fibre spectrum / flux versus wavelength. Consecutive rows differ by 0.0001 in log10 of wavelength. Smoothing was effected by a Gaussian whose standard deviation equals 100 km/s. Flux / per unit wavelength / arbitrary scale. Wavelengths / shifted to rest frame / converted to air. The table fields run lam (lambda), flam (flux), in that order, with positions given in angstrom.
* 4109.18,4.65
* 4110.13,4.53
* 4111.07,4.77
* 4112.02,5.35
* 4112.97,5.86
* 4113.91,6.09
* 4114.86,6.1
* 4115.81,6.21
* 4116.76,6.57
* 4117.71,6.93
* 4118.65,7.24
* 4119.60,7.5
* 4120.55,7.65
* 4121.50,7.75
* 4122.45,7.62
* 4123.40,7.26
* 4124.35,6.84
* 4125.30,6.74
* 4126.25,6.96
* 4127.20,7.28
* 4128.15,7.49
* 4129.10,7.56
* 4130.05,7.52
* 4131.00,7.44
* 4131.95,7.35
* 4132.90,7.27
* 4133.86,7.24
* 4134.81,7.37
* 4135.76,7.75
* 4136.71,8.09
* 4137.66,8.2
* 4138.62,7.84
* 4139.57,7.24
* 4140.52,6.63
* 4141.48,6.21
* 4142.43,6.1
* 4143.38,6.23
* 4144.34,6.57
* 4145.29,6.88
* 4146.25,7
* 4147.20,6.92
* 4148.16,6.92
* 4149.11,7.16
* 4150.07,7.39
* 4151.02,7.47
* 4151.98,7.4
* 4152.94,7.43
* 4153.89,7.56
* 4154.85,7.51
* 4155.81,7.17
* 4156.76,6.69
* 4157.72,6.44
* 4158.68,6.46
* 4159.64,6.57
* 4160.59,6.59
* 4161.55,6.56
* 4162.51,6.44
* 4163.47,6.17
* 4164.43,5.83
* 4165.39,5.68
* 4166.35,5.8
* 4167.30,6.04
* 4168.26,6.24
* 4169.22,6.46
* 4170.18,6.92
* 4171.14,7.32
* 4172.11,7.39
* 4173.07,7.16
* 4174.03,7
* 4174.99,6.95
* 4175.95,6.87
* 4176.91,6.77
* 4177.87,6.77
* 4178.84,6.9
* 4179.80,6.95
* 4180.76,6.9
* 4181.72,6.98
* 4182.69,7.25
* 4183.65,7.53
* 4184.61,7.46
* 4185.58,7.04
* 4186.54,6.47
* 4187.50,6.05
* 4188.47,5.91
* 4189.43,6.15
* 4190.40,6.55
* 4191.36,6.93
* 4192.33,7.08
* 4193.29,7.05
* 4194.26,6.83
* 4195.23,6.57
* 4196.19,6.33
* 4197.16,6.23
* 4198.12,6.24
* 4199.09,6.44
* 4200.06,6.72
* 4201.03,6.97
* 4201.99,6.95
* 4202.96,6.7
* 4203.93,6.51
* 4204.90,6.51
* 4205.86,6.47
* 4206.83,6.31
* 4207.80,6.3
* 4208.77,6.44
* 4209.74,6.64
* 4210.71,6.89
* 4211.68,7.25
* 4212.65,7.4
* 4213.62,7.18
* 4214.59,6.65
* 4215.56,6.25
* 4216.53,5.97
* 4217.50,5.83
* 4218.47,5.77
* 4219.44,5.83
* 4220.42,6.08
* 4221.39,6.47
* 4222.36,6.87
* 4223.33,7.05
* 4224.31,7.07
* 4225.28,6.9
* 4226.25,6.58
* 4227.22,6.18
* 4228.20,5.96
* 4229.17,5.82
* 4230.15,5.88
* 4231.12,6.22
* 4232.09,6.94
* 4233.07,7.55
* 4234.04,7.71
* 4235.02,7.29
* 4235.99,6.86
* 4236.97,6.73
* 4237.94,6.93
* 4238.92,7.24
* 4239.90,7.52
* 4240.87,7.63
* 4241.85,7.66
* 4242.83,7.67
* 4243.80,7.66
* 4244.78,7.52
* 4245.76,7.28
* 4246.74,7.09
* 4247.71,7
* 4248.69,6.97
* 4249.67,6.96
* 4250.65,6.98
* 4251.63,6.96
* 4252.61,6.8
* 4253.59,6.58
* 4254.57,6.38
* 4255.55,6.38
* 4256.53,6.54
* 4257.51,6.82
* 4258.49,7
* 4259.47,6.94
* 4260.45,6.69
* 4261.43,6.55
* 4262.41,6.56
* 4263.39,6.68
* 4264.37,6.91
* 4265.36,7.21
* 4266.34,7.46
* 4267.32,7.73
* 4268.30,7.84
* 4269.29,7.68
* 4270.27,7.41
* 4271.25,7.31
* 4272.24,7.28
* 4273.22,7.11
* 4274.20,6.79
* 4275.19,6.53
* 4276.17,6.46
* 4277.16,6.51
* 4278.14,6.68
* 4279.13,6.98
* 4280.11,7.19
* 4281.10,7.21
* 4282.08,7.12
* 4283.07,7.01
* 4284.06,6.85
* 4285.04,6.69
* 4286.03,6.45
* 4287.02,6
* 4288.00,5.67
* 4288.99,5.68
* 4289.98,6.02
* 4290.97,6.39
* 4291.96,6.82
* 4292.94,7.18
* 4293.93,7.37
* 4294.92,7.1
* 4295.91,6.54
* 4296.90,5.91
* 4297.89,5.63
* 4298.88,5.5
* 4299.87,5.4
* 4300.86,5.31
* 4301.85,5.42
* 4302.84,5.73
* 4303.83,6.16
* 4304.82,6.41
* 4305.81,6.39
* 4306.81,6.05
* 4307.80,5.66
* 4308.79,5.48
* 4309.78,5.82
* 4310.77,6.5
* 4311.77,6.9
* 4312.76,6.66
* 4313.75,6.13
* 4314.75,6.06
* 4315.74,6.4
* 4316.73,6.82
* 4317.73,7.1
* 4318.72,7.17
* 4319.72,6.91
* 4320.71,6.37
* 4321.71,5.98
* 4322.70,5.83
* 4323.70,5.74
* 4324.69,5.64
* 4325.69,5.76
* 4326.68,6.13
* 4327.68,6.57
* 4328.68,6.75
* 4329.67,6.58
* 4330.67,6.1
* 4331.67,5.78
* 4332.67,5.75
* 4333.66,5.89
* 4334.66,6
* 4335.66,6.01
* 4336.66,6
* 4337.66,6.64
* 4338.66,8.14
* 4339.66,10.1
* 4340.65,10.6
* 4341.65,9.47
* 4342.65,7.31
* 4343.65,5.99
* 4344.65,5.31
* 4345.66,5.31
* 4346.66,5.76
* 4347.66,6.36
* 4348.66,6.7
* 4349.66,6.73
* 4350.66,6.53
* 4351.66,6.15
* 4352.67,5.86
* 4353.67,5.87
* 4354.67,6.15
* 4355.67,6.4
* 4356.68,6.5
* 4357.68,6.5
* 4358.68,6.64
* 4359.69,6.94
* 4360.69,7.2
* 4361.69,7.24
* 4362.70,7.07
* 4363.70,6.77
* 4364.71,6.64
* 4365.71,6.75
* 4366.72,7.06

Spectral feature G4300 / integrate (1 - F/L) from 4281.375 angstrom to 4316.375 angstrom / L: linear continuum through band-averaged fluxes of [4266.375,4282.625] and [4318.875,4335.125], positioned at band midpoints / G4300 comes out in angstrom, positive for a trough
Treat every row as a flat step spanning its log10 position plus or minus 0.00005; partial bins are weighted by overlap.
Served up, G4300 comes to 2.18 angstrom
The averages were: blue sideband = 7.12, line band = 6.25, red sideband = 6.13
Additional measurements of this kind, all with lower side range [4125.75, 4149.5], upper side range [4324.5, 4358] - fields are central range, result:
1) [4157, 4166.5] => 1.1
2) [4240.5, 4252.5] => -0.7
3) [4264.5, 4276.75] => -0.8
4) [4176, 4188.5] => 0.3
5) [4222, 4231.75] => 0.6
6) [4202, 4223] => 1.3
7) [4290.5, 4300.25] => 0.5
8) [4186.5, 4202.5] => 1.0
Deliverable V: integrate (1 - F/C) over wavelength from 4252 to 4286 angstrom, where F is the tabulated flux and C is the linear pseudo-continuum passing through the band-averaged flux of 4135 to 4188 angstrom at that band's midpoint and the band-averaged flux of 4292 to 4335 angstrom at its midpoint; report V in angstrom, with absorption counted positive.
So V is -2.8 angstrom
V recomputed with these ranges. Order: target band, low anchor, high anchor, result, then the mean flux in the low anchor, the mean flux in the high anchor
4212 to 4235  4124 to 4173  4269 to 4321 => 0.6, 6.95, 6.48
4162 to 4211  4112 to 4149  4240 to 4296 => 2.4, 7.04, 6.93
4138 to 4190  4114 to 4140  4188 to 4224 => 1.1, 7.28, 6.55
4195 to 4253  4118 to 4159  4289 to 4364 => 0.8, 7.2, 6.45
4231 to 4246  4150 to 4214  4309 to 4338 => -1.7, 6.74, 6.26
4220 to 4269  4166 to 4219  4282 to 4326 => -3.4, 6.68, 6.25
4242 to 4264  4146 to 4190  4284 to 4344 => -1.1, 6.79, 6.45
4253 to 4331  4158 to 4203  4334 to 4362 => 2.6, 6.66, 6.79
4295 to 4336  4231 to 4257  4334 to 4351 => 5.2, 7.09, 6.99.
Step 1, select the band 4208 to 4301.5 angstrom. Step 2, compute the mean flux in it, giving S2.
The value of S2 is 6.76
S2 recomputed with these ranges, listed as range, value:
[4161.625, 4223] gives 6.61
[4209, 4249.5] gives 6.83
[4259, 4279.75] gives 7.02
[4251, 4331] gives 6.53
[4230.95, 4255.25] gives 7.13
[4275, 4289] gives 6.64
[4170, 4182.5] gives 6.99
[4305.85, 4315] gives 6.15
